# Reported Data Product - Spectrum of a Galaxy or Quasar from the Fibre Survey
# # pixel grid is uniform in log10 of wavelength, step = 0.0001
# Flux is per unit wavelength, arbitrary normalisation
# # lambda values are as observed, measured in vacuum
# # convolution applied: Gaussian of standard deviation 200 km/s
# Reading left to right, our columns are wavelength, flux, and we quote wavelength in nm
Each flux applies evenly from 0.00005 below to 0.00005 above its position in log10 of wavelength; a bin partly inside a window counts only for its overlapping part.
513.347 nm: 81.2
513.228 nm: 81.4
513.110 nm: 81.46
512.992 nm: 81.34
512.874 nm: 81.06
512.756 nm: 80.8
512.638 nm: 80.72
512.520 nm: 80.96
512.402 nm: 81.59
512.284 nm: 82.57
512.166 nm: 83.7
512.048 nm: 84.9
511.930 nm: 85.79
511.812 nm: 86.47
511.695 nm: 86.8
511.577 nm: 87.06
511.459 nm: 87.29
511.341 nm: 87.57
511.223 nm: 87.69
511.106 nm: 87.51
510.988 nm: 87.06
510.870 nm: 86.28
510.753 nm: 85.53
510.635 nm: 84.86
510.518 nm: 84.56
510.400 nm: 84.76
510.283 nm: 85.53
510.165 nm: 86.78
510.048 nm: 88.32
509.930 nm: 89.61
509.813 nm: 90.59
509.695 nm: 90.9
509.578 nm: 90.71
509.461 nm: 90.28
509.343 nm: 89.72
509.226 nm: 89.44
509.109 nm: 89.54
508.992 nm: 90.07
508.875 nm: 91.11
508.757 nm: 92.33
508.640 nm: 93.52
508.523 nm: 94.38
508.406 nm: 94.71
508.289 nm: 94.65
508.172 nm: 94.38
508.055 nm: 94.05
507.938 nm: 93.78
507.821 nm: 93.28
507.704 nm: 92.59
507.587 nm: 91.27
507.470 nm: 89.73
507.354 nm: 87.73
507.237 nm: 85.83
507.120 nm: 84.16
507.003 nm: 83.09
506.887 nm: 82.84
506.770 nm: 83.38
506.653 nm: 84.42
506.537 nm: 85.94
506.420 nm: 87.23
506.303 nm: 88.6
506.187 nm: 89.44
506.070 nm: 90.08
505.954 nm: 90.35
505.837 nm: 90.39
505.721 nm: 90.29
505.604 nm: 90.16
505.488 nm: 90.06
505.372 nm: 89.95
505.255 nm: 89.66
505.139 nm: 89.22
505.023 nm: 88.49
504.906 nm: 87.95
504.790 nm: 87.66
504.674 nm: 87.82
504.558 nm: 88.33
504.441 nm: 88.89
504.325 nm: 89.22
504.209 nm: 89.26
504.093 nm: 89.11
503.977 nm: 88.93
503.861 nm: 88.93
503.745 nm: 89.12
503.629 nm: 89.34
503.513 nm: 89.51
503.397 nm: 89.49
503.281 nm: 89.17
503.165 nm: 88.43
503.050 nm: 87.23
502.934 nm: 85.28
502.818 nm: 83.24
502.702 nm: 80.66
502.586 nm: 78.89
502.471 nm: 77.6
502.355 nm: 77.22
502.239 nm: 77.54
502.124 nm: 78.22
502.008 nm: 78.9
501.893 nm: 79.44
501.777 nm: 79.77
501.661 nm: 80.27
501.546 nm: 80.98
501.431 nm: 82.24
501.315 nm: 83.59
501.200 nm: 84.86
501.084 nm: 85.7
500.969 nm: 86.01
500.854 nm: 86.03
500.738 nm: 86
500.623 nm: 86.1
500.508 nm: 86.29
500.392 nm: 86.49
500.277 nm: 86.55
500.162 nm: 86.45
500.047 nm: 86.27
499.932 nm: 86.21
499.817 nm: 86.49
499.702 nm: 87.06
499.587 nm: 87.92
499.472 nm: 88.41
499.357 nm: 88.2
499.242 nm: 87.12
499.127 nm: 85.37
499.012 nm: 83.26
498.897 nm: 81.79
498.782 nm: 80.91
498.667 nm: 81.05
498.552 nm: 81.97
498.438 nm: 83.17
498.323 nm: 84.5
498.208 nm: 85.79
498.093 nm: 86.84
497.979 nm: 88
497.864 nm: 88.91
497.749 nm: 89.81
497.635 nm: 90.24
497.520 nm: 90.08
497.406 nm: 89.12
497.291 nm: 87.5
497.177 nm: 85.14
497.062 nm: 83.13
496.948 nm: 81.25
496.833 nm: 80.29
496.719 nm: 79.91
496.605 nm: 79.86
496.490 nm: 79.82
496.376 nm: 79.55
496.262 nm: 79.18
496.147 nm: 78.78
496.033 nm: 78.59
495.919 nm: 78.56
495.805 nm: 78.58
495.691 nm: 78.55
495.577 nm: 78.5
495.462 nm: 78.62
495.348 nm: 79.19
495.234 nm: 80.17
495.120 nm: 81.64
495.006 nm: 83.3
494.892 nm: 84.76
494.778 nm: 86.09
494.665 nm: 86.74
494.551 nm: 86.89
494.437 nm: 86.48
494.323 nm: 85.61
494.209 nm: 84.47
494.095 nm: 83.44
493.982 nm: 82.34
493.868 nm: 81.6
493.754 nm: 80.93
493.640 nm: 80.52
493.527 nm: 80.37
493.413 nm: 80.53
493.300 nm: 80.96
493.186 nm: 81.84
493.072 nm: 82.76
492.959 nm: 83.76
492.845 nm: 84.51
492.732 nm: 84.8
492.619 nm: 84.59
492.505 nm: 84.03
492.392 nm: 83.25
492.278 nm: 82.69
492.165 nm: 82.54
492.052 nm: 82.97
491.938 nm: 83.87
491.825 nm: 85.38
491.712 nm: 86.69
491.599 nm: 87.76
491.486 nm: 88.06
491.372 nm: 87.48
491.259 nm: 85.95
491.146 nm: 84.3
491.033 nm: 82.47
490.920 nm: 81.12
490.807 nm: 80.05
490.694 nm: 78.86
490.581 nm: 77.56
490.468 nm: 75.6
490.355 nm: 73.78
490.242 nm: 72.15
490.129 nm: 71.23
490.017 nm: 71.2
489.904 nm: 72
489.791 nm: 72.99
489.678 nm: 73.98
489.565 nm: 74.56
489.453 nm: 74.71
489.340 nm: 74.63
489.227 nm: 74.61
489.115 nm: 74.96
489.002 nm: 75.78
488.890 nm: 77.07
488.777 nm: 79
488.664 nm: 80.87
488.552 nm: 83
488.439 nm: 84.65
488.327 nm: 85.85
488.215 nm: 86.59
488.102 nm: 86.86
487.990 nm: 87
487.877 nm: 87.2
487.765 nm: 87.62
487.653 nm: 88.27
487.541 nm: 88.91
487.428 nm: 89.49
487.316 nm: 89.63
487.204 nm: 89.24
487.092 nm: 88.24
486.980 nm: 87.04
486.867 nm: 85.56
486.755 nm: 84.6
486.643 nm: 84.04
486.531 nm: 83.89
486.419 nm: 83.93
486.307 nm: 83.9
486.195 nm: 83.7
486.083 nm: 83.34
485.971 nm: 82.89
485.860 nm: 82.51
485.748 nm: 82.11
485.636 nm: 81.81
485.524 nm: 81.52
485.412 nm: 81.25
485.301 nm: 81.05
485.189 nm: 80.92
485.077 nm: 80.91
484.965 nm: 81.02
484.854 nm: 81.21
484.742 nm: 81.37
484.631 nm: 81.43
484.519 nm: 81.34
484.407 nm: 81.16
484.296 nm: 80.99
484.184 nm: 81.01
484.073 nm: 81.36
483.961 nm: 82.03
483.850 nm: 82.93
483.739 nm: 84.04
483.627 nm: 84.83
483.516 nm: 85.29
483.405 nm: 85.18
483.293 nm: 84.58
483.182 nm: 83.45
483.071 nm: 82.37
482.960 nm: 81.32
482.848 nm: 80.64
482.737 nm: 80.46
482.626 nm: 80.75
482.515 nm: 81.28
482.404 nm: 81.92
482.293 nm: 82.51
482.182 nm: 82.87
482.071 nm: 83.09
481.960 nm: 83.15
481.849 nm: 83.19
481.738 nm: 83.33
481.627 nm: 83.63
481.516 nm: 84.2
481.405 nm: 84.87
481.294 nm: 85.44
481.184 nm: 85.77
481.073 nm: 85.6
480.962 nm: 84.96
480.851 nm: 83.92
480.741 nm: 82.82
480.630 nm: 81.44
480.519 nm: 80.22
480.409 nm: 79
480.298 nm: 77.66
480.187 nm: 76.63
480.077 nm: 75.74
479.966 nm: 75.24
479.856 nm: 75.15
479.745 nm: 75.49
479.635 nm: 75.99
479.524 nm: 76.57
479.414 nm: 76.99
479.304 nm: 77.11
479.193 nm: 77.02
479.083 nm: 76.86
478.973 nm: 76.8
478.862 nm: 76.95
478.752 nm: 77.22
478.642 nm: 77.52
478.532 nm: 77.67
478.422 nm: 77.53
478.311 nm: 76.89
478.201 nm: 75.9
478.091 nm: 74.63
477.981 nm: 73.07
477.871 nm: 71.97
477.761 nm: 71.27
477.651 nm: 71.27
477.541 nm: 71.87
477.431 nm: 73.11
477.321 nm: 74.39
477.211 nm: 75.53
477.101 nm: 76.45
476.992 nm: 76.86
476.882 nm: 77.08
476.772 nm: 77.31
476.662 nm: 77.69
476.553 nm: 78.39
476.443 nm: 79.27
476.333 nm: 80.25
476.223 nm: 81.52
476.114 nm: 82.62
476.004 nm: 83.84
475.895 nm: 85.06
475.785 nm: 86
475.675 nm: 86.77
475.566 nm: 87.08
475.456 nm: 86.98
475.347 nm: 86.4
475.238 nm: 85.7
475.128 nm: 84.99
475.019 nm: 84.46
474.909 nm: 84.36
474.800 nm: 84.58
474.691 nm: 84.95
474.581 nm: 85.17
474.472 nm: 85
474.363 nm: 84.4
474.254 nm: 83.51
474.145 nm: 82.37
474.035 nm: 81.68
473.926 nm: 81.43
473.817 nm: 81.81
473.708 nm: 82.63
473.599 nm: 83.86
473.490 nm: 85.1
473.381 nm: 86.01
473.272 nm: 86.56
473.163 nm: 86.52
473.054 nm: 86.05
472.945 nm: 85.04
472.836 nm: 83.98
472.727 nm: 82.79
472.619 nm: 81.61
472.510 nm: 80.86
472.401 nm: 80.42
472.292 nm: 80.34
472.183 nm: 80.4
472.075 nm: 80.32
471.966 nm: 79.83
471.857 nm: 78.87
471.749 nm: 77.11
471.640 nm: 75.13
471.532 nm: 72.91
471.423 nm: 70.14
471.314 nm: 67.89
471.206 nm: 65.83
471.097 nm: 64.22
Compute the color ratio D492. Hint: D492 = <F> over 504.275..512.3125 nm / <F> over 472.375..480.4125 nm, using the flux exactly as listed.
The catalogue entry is 1.1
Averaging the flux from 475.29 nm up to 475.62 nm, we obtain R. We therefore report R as 86.9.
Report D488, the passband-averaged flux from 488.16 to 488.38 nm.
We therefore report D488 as 86.4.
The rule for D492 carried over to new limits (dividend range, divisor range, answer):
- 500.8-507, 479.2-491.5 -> 1.05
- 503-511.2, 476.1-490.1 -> 1.11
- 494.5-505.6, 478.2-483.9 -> 1.05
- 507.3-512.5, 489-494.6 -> 1.10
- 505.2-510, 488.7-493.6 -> 1.12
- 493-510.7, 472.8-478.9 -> 1.06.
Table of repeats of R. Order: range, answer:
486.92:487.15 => 87.4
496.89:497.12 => 81.9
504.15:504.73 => 88.7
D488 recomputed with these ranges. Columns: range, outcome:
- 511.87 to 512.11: 85.2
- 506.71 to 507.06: 83.1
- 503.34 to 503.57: 89.5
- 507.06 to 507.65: 87.8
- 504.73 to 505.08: 88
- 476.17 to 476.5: 80.1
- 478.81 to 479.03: 76.7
